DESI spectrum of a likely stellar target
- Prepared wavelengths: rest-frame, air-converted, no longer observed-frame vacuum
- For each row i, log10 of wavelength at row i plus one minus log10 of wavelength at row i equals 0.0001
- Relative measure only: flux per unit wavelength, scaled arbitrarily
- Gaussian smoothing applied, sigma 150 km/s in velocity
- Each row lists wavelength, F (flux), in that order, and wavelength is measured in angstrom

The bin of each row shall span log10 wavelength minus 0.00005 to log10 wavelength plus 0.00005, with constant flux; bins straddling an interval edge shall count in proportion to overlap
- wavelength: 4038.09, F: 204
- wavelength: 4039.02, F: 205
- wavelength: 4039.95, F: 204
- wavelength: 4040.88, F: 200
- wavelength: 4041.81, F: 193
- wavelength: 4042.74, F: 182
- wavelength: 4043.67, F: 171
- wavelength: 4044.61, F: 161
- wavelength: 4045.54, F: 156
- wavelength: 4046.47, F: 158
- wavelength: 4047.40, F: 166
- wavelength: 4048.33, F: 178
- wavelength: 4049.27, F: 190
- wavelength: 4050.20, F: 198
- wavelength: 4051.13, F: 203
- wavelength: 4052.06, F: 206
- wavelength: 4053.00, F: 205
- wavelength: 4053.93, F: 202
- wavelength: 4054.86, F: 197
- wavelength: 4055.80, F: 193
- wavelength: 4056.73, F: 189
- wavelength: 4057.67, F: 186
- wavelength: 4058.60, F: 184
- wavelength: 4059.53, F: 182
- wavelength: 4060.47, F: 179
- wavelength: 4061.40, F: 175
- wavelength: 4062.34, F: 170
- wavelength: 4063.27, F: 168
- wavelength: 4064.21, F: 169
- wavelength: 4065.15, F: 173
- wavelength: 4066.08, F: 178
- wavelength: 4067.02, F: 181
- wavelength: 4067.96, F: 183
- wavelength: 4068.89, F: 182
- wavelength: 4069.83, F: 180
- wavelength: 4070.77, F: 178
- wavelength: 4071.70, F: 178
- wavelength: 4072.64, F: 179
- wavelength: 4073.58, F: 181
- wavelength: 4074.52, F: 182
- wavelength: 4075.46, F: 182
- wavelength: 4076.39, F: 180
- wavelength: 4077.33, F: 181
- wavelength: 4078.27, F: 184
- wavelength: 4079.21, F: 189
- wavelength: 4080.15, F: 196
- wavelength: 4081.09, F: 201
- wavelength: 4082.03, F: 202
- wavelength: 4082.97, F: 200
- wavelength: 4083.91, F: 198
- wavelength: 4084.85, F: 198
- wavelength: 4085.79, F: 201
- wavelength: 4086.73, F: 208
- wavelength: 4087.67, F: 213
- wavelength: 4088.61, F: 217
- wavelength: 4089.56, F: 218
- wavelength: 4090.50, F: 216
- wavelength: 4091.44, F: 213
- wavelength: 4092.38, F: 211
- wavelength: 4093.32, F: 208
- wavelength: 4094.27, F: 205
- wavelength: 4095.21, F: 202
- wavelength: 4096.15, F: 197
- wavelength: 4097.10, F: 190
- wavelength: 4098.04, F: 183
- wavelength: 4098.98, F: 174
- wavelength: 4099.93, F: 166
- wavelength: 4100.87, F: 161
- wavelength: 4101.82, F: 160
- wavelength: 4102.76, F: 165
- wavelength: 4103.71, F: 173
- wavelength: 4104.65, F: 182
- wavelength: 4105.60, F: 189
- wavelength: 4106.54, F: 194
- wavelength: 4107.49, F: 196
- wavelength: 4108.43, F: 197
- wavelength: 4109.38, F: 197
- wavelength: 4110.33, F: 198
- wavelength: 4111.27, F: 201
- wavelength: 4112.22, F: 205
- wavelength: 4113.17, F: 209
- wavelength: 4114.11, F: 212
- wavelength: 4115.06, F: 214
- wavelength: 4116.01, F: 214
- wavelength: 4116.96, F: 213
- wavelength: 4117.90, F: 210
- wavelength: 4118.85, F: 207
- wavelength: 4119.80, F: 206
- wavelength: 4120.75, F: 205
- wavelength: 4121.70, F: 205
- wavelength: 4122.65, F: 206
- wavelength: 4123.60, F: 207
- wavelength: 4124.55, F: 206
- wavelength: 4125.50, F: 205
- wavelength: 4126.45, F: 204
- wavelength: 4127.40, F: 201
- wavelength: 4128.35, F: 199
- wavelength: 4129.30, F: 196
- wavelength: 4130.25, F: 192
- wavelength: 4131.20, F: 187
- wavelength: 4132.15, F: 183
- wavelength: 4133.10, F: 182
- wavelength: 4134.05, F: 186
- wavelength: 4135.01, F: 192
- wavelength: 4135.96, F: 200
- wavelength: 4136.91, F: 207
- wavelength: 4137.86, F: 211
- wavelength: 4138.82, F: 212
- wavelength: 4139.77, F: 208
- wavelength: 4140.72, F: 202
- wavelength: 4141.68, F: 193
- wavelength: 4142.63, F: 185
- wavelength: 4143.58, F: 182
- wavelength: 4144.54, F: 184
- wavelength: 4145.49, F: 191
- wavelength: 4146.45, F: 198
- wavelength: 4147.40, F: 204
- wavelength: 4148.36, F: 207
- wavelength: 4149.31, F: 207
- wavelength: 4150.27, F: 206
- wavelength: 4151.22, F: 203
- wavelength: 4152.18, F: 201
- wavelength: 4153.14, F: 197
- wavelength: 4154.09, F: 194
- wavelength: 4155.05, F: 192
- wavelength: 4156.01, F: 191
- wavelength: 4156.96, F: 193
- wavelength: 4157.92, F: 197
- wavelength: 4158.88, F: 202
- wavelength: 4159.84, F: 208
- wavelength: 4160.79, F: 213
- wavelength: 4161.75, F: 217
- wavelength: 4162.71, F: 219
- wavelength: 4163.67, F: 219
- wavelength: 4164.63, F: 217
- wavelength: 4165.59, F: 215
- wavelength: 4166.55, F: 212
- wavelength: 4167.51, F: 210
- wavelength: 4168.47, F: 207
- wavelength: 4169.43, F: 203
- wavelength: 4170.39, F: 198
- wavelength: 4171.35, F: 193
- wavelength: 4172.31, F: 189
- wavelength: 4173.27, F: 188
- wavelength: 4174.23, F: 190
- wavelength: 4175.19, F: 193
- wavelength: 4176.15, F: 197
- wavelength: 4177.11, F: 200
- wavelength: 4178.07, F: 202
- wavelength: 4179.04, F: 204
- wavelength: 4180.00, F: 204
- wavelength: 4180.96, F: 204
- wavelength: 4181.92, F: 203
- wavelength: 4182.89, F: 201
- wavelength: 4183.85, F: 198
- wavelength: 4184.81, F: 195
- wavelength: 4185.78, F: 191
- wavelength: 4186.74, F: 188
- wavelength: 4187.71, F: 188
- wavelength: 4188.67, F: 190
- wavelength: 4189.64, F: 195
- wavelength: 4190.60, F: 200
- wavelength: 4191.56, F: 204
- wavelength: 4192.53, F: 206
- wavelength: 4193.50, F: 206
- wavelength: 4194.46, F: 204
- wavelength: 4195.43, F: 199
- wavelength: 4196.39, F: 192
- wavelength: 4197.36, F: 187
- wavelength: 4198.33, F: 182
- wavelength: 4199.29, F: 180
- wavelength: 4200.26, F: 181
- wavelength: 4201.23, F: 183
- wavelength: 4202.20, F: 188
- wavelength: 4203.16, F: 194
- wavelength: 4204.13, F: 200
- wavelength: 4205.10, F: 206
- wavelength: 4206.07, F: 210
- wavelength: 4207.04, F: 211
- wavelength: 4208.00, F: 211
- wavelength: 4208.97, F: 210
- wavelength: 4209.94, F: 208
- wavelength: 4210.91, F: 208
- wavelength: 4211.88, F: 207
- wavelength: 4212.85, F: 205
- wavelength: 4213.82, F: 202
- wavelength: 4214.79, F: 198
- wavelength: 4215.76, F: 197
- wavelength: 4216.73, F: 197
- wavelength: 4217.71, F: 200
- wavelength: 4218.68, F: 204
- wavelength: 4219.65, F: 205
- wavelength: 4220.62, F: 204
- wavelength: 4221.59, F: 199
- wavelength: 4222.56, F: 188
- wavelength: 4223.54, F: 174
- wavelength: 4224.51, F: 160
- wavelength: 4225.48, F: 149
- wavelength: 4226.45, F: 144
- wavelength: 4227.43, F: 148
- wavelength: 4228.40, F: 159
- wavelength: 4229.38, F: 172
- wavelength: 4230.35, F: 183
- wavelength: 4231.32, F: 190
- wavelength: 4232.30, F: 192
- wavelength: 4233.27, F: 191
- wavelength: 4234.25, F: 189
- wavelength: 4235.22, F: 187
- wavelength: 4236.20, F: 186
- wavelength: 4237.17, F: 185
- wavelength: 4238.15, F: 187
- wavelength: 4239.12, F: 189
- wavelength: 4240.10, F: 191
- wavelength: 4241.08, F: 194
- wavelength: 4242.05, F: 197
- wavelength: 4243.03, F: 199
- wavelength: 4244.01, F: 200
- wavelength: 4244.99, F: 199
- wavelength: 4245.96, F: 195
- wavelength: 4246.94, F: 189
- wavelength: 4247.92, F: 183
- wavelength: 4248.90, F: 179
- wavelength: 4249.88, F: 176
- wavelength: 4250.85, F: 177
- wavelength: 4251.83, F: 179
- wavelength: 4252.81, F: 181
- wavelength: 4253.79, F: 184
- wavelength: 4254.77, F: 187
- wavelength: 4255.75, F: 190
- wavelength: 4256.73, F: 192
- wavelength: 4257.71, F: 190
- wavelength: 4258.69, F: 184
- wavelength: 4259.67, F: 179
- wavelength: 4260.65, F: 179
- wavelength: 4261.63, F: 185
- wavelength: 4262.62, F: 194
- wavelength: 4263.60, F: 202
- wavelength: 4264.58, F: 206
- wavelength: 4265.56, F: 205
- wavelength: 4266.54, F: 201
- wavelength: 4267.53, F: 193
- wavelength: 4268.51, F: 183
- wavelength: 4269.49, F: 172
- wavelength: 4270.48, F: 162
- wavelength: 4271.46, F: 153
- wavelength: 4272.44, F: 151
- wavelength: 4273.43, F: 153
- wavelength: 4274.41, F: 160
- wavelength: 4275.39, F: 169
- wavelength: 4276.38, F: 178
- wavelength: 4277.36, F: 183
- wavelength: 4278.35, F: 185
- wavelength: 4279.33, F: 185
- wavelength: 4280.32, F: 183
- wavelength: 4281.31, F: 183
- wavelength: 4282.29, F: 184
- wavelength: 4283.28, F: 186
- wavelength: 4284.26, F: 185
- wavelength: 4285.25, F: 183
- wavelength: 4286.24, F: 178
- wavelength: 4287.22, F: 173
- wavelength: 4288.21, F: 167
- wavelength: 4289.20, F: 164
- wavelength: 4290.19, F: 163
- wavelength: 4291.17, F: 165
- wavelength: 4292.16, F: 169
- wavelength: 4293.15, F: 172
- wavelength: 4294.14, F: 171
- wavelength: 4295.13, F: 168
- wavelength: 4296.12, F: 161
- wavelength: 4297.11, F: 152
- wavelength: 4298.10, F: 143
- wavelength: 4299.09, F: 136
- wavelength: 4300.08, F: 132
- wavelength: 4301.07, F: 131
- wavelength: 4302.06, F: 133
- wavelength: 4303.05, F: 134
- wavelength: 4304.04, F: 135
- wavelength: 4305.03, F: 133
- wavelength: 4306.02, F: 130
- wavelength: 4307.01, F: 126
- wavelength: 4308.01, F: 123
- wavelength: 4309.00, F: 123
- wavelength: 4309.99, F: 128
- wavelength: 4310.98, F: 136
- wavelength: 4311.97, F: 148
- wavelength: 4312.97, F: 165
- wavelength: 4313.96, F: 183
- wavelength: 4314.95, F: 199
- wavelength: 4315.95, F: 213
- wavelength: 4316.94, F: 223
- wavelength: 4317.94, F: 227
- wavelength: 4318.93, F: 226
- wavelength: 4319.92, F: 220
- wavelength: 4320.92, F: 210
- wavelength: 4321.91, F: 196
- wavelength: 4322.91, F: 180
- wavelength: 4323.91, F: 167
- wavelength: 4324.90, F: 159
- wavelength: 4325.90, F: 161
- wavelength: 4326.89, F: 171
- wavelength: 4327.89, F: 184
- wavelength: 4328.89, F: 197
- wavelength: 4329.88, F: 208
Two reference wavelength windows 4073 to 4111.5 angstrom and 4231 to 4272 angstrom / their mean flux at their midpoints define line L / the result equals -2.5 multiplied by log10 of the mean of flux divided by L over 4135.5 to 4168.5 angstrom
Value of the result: -0.067 mag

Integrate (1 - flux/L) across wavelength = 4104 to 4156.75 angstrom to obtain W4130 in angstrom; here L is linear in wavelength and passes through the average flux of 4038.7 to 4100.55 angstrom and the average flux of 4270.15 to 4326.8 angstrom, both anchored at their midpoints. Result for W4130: -4.7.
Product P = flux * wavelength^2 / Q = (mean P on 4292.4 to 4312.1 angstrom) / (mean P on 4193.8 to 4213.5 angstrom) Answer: 0.7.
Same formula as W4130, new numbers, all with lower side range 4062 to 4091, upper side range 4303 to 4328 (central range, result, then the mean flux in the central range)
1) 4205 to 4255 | -3.6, 190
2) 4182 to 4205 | -1.8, 194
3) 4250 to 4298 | -1.3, 178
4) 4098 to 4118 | -0.5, 191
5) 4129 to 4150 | -1.3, 196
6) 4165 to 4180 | -1.6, 200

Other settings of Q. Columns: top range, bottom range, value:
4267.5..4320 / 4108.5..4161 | 0.89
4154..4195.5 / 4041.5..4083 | 1.16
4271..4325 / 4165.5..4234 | 0.90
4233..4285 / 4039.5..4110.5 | 1.07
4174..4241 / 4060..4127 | 1.05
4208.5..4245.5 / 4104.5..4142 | 0.99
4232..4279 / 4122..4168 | 0.97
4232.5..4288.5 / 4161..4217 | 0.95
